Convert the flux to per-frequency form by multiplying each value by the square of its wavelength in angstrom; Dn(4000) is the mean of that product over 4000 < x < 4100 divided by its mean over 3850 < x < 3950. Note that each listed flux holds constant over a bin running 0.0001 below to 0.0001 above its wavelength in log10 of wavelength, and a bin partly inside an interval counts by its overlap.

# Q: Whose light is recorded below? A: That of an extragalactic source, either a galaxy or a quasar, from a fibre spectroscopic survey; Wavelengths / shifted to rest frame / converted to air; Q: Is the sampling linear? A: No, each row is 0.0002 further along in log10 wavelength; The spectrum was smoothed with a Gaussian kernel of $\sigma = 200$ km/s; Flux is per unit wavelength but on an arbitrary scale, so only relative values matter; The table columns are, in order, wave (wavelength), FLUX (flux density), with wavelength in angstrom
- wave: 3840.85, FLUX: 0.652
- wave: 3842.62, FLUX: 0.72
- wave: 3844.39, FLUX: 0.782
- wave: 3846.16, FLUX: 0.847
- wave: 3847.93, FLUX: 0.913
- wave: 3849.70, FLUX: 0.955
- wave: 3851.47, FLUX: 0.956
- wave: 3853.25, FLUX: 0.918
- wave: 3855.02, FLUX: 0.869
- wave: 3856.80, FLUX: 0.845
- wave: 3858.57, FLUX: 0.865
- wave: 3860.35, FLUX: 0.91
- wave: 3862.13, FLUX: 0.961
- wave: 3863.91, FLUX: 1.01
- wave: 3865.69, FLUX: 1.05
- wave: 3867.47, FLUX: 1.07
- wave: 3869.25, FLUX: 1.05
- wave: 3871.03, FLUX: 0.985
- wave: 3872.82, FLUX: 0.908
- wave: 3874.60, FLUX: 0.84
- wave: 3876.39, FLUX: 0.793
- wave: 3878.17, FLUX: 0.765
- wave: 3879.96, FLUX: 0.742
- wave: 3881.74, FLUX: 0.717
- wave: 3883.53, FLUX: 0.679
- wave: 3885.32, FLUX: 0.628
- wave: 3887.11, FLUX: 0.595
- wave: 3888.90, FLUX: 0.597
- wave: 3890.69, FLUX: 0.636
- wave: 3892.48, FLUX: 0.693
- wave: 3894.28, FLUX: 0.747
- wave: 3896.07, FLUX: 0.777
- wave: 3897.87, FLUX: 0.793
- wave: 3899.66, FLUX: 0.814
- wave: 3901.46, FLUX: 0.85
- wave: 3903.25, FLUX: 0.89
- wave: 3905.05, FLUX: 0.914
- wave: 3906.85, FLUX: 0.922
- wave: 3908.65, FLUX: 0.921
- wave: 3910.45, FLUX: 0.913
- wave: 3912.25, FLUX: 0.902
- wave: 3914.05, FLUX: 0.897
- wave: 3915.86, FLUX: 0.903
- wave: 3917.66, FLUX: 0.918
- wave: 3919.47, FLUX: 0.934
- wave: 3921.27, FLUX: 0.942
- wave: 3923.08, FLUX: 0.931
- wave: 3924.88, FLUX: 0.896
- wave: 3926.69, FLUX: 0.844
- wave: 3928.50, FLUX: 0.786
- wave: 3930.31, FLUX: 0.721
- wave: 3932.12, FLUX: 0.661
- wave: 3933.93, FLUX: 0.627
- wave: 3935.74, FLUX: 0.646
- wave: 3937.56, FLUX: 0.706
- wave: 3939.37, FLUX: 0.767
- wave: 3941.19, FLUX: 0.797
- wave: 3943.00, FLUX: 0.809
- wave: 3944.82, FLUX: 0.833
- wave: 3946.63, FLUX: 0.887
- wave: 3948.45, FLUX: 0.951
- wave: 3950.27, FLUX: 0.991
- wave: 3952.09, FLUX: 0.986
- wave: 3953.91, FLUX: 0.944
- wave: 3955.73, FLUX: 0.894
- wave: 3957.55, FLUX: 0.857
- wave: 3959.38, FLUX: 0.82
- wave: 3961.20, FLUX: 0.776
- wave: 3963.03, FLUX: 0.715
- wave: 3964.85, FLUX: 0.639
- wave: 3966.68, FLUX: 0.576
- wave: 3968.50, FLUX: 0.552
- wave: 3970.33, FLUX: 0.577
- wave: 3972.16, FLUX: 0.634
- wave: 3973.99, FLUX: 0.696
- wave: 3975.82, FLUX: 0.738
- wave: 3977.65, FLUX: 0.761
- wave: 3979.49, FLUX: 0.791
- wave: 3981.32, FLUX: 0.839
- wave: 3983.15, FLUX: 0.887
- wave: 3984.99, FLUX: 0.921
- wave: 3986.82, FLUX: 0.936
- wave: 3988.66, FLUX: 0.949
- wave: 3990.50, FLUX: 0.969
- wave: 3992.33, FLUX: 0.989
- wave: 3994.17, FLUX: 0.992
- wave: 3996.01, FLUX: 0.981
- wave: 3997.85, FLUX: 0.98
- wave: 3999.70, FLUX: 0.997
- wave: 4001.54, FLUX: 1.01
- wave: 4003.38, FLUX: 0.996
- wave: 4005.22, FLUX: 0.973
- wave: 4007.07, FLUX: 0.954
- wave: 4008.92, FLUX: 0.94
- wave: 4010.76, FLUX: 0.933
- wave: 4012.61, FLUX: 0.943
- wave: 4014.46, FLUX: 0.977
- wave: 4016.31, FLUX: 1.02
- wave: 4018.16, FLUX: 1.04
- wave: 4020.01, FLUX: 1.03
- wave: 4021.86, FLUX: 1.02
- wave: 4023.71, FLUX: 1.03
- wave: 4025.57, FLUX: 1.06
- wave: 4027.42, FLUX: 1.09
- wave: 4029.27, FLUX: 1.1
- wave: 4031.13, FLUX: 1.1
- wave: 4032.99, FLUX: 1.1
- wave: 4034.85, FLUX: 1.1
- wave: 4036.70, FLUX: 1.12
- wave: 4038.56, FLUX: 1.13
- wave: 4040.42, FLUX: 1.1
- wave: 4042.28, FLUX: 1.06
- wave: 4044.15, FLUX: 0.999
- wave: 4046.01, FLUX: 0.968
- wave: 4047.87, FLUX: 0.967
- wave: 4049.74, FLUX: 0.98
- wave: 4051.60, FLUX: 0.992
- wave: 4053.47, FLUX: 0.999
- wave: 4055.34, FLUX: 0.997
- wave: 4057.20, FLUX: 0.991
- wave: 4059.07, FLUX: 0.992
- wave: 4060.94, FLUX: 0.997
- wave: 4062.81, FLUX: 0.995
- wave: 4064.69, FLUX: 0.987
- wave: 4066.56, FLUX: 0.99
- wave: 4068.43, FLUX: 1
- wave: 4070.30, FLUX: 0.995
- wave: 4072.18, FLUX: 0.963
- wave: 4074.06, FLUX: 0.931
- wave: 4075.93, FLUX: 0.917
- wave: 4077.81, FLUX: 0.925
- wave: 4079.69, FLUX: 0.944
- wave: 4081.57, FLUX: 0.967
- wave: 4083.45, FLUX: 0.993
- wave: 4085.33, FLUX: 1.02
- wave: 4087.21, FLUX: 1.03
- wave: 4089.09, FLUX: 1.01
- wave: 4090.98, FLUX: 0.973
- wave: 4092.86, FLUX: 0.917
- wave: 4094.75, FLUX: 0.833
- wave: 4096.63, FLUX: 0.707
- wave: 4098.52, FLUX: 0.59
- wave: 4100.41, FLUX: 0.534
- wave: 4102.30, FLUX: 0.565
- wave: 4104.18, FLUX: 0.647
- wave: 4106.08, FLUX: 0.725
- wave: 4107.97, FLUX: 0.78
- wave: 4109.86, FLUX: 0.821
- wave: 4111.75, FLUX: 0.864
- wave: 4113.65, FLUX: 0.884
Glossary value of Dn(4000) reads 1.27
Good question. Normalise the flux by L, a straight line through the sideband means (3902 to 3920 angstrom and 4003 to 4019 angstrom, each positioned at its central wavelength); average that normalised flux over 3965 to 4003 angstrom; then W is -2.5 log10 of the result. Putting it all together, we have 0.15 mag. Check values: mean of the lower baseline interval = 0.91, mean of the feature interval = 0.837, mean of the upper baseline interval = 0.974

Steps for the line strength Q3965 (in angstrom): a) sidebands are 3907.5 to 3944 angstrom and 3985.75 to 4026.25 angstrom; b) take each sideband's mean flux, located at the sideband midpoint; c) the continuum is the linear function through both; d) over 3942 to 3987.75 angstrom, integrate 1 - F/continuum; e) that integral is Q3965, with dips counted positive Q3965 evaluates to 5.2 angstrom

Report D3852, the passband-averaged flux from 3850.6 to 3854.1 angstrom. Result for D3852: 0.936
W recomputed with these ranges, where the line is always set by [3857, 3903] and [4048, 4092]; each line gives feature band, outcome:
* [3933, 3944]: 0.20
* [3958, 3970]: 0.29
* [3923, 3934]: 0.11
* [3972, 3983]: 0.19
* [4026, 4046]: -0.14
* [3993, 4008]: -0.07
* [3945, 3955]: -0.07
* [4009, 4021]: -0.06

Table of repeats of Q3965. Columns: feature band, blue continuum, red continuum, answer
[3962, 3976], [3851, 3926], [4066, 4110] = 3.6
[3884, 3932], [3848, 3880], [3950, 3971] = 1.9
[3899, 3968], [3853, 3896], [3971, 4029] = 3.4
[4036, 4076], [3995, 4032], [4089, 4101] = -5.0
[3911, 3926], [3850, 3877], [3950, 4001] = -0.5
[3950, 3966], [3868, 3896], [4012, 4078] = 0.8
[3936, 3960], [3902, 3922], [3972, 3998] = 0.9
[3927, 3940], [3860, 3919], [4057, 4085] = 2.5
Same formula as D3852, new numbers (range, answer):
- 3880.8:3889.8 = 0.644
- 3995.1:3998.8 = 0.979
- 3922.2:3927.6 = 0.891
